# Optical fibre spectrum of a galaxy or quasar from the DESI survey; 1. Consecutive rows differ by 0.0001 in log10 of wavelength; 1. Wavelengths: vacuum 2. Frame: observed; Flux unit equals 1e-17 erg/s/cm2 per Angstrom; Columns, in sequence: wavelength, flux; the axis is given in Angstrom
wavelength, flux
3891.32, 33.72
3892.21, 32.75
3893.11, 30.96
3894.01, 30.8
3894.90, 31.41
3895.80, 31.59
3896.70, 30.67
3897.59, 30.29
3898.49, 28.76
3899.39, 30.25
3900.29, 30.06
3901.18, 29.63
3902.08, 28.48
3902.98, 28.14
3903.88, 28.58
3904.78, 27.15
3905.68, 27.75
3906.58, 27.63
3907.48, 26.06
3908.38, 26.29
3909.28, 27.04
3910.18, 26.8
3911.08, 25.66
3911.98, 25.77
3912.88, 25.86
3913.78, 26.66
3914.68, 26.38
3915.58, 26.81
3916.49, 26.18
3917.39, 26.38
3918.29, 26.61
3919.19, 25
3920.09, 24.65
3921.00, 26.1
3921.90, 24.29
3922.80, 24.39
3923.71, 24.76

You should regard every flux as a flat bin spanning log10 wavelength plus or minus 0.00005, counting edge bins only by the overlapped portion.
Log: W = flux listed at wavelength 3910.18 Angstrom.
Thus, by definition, 26.8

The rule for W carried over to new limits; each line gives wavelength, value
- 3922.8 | 24.39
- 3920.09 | 24.65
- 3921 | 26.1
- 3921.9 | 24.29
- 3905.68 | 27.75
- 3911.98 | 25.77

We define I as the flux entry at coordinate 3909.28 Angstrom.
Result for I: 27.04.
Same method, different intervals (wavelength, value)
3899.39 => 30.25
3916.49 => 26.18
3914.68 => 26.38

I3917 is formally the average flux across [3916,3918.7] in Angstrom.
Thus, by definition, 26.3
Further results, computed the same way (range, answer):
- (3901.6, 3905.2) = 28.1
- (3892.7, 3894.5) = 30.9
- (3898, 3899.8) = 29.4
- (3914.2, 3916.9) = 26.4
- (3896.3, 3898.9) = 30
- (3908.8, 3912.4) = 26.3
